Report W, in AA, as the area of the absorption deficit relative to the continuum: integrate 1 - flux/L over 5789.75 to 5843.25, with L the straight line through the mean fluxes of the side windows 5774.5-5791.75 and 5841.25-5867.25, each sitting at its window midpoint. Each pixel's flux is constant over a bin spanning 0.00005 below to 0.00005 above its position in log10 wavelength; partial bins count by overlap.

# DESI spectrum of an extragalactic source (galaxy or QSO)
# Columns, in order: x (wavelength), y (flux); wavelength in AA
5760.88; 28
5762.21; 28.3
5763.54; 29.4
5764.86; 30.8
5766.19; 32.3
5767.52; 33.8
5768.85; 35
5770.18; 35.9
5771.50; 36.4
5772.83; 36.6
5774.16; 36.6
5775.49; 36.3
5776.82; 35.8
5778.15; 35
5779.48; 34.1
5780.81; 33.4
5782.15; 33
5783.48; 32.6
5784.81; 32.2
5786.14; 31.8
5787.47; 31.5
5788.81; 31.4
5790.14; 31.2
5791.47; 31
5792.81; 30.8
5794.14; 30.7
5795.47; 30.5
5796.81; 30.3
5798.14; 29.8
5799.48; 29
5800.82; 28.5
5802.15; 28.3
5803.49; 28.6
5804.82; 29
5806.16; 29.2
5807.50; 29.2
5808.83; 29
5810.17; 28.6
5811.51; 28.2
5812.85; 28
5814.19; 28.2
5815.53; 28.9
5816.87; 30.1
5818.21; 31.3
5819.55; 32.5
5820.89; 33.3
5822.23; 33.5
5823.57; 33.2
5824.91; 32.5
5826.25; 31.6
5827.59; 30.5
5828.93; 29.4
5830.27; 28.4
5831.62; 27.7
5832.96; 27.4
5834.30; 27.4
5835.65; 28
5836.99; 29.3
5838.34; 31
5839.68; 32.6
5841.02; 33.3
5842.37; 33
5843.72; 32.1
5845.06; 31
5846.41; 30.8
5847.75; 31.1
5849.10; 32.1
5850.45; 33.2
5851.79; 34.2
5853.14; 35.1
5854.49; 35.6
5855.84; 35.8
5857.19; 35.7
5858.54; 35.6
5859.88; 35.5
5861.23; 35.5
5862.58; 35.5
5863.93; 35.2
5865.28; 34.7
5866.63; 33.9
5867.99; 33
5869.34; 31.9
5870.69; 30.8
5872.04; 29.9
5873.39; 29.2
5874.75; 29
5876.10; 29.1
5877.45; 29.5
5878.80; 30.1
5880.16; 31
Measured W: 5.5 AA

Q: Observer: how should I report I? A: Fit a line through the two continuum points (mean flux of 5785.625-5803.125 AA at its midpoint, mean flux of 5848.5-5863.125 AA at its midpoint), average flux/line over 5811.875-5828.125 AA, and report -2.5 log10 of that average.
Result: 0.04 mag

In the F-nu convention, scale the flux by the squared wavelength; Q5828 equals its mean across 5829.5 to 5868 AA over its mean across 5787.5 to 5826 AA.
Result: 1.09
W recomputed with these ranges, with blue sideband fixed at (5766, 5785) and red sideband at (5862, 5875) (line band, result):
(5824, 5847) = 2.0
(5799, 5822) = 2.9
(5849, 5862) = -0.9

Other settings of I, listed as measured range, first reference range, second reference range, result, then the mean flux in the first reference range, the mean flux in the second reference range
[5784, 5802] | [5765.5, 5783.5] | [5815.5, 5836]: 0.09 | 34.8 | 30.4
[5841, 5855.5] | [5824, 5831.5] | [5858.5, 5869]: 0.00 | 30.4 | 34.7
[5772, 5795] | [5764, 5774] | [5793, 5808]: -0.03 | 34.4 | 29.4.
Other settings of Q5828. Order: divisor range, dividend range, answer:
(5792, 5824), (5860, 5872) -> 1.15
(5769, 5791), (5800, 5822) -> 0.88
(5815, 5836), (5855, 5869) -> 1.16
